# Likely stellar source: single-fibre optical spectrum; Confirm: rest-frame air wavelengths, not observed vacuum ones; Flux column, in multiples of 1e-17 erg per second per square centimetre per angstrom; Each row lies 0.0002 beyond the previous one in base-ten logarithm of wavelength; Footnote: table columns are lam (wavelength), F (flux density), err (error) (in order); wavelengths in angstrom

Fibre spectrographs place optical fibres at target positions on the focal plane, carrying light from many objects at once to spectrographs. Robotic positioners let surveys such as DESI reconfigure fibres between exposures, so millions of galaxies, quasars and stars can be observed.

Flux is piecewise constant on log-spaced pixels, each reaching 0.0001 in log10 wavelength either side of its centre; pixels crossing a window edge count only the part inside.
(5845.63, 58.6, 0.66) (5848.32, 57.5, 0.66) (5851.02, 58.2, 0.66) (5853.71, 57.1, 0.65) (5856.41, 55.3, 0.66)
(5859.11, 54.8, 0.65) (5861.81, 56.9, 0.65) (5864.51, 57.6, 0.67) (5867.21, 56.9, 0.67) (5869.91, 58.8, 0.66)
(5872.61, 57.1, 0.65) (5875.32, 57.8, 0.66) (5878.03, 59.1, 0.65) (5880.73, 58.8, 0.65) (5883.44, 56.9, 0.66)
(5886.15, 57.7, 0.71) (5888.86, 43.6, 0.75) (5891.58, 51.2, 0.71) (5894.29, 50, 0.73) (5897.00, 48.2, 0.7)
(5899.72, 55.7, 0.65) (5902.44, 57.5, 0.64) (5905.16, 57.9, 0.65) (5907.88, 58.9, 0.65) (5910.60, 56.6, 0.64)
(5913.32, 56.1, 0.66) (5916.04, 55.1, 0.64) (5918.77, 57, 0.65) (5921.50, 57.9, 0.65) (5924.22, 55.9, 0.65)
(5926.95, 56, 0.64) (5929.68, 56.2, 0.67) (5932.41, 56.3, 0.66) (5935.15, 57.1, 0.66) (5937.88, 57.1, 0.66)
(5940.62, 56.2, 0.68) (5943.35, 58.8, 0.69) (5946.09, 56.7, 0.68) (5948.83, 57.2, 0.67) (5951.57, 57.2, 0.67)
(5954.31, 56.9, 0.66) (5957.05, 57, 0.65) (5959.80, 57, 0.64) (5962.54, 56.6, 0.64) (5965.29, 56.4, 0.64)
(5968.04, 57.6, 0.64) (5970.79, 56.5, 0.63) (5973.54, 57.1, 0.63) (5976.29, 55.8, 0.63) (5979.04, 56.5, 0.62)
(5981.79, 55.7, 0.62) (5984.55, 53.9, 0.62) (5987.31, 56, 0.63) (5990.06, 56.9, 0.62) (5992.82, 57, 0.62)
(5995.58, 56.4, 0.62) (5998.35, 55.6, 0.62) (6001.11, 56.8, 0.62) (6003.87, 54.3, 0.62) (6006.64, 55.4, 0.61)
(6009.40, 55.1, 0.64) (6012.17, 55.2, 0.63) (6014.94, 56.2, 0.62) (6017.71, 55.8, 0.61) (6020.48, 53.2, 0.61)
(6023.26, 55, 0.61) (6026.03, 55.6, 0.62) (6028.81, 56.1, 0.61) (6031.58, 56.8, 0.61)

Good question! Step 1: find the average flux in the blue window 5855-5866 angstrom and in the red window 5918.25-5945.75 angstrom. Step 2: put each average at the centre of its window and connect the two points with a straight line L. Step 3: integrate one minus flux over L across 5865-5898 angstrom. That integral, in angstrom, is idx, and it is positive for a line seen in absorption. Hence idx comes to 0.9 angstrom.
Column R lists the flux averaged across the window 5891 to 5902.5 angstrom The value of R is 52.1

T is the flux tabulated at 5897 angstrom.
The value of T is 48.2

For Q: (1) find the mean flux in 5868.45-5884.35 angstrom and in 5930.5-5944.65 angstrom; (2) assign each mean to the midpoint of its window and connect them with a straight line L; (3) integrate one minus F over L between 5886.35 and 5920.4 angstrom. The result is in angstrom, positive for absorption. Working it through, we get 2.1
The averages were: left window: 58.1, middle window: 54.1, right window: 57.1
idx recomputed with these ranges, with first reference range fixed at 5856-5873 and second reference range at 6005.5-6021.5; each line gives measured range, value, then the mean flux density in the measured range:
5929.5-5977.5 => -0.9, 56.9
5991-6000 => -0.2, 56.3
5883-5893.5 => 0.9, 51.8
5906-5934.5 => -0.2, 56.6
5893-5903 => 0.7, 52.5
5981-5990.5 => 0.0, 55.5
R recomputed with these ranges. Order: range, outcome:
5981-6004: 55.9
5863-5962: 56.2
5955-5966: 56.8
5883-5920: 54.4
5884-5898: 50.6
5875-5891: 55.3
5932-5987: 56.7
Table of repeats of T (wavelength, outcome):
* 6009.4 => 55.1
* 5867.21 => 56.9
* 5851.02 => 58.2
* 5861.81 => 56.9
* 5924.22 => 55.9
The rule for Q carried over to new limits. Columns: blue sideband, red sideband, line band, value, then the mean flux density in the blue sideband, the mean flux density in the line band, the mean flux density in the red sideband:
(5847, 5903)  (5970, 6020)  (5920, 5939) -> -0.33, 55.5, 56.6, 55.9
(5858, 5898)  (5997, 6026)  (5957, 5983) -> -0.65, 55.1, 56.6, 55.3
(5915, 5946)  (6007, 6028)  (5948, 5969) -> -0.28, 56.7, 57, 55.2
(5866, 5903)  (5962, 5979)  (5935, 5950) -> -0.30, 54.9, 57.2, 56.6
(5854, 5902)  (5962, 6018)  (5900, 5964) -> -1.52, 55.2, 56.9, 56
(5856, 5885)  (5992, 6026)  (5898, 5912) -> -0.05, 57.3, 57.1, 55.5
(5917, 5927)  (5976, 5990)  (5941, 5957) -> -0.28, 56.7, 57.3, 55.7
